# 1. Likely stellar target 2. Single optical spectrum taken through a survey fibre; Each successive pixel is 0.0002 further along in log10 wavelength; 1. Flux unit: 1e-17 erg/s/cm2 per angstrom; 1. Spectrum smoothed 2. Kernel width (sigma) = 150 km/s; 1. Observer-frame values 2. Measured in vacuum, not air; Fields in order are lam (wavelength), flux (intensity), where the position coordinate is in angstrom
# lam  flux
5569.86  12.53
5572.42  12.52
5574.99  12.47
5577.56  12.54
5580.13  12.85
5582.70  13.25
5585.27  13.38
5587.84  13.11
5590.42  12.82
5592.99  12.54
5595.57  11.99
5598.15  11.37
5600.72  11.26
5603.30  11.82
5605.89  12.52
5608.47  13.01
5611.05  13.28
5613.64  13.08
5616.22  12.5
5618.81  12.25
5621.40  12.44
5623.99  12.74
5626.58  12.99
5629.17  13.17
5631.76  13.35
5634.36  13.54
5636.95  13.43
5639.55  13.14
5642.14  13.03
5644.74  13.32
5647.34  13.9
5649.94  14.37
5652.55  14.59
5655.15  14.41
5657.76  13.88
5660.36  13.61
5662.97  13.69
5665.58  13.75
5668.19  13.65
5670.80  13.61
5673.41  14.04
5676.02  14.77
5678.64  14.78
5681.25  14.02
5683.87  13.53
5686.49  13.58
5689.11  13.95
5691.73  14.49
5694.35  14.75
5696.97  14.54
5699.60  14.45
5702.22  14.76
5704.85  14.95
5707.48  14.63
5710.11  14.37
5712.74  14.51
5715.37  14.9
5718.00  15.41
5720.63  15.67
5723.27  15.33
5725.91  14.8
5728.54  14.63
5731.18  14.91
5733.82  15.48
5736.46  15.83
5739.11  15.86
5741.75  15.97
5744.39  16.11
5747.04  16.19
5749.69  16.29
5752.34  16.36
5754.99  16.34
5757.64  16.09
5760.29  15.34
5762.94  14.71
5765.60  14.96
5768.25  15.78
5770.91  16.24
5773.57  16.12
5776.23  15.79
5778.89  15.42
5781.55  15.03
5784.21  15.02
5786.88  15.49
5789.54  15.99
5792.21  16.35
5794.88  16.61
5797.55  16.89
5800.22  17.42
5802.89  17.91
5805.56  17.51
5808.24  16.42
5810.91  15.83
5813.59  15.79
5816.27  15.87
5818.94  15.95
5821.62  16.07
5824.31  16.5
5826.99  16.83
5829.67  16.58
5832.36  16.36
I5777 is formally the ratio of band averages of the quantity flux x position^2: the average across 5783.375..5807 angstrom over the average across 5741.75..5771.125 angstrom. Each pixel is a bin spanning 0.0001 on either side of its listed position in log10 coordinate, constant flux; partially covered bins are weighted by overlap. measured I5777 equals 1.06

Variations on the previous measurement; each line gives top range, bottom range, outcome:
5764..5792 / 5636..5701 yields 1.16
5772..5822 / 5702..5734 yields 1.11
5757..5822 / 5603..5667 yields 1.27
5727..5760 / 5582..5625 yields 1.33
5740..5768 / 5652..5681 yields 1.16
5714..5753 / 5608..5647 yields 1.24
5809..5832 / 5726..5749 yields 1.07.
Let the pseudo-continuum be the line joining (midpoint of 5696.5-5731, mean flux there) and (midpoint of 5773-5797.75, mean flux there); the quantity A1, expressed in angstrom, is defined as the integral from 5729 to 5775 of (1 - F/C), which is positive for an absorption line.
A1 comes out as -1.2 angstrom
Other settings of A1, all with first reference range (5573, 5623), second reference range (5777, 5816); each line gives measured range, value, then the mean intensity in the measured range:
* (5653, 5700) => -0.3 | 14.1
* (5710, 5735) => -0.3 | 15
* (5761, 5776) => 0.1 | 15.6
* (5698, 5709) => -0.1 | 14.7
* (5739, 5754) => -0.8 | 16.2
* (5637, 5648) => 0.0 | 13.3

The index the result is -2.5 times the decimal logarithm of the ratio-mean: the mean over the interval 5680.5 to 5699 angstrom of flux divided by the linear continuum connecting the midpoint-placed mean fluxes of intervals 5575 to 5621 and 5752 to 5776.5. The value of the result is 0.01 mag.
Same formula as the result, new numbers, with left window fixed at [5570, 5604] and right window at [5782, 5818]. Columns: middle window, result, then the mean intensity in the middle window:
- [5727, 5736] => 0.001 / 15.1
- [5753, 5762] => -0.023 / 15.9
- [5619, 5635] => 0.020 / 13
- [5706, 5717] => 0.008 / 14.6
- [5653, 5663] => -0.017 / 14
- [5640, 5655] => -0.022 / 13.9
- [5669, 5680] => -0.016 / 14.3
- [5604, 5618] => 0.009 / 12.8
